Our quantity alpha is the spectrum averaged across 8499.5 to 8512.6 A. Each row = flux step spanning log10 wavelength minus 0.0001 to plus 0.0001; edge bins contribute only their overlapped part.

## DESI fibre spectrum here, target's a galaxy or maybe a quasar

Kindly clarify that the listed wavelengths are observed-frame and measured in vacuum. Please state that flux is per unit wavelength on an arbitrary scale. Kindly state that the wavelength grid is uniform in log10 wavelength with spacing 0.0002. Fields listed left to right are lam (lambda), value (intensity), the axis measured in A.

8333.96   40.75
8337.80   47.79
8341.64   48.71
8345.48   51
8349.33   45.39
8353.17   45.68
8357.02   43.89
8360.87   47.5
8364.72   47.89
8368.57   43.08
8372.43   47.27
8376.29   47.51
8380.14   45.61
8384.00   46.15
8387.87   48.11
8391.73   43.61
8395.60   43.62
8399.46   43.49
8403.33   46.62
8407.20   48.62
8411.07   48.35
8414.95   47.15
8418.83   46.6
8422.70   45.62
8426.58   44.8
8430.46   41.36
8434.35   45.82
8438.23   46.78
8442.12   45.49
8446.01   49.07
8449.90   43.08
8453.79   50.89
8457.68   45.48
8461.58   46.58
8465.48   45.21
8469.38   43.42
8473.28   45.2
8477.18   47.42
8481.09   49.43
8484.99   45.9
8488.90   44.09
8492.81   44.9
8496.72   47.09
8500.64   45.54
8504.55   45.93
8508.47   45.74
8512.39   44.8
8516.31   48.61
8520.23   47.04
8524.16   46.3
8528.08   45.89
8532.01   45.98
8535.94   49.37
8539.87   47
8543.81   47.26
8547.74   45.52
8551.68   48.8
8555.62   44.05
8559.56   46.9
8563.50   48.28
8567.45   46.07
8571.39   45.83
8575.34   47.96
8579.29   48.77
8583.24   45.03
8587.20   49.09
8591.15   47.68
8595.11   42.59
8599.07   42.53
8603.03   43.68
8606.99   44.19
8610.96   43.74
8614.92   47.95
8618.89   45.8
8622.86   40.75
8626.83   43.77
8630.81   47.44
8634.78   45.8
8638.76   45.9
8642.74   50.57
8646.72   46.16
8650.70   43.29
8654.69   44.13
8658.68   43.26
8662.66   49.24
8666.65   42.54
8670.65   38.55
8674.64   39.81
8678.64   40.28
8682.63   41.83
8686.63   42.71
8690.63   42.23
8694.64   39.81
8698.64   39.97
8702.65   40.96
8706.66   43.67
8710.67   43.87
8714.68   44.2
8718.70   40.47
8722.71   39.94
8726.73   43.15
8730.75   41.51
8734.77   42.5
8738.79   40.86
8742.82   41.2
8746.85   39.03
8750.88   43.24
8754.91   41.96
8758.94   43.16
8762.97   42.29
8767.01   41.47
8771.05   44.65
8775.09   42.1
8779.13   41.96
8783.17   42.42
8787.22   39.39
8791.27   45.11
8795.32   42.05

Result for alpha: 45.6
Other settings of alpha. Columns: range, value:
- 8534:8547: 47.7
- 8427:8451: 45.3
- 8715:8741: 41.6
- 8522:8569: 46.8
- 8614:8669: 45.4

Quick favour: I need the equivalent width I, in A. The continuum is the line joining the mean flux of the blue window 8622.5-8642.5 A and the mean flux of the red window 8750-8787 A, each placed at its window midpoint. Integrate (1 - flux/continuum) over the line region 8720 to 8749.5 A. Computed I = 1.4 A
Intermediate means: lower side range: 45.6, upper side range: 42.4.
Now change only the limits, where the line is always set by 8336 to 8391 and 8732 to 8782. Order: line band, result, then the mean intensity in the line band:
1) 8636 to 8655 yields -1.2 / 46.2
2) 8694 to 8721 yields 0.4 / 41.9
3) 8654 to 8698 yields 0.9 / 42.1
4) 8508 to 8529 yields -0.7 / 46.5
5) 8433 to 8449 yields -0.3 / 46.6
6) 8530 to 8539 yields -0.6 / 47.6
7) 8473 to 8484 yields -0.5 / 47.6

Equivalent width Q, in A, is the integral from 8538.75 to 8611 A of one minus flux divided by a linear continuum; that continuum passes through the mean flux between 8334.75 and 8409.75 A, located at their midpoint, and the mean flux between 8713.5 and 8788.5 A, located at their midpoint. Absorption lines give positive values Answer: -3.5 A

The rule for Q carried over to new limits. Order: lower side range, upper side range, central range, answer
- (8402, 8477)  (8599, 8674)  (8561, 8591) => -1.5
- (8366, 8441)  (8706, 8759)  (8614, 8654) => -2.3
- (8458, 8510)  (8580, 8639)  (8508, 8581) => -2.2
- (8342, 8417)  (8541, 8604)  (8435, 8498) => 0.2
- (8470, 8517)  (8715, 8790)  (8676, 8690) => 0.4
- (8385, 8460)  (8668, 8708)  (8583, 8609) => -1.4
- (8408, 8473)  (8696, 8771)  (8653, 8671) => -0.5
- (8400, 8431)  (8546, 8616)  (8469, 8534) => 0.0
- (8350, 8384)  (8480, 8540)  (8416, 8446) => 0.5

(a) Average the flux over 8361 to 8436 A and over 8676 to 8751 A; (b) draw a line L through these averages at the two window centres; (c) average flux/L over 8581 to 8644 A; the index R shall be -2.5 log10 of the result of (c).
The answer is -0.06 mag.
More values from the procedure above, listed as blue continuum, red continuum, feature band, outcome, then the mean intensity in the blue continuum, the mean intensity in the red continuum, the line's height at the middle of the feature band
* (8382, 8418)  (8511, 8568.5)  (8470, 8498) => 0.01 mag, 46.2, 46.8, 46.6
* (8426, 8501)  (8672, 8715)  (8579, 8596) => -0.07 mag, 45.9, 41.6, 43.6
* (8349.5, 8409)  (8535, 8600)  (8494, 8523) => 0.00 mag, 45.9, 46.7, 46.4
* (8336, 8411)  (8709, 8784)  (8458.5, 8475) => 0.01 mag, 46.4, 42.1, 45.4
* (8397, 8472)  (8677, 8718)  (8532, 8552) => -0.07 mag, 46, 41.9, 44.3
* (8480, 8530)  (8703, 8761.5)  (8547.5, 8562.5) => -0.03 mag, 46.2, 42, 45.3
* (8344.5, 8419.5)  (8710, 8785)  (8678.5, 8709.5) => 0.03 mag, 46.3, 42.1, 42.7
